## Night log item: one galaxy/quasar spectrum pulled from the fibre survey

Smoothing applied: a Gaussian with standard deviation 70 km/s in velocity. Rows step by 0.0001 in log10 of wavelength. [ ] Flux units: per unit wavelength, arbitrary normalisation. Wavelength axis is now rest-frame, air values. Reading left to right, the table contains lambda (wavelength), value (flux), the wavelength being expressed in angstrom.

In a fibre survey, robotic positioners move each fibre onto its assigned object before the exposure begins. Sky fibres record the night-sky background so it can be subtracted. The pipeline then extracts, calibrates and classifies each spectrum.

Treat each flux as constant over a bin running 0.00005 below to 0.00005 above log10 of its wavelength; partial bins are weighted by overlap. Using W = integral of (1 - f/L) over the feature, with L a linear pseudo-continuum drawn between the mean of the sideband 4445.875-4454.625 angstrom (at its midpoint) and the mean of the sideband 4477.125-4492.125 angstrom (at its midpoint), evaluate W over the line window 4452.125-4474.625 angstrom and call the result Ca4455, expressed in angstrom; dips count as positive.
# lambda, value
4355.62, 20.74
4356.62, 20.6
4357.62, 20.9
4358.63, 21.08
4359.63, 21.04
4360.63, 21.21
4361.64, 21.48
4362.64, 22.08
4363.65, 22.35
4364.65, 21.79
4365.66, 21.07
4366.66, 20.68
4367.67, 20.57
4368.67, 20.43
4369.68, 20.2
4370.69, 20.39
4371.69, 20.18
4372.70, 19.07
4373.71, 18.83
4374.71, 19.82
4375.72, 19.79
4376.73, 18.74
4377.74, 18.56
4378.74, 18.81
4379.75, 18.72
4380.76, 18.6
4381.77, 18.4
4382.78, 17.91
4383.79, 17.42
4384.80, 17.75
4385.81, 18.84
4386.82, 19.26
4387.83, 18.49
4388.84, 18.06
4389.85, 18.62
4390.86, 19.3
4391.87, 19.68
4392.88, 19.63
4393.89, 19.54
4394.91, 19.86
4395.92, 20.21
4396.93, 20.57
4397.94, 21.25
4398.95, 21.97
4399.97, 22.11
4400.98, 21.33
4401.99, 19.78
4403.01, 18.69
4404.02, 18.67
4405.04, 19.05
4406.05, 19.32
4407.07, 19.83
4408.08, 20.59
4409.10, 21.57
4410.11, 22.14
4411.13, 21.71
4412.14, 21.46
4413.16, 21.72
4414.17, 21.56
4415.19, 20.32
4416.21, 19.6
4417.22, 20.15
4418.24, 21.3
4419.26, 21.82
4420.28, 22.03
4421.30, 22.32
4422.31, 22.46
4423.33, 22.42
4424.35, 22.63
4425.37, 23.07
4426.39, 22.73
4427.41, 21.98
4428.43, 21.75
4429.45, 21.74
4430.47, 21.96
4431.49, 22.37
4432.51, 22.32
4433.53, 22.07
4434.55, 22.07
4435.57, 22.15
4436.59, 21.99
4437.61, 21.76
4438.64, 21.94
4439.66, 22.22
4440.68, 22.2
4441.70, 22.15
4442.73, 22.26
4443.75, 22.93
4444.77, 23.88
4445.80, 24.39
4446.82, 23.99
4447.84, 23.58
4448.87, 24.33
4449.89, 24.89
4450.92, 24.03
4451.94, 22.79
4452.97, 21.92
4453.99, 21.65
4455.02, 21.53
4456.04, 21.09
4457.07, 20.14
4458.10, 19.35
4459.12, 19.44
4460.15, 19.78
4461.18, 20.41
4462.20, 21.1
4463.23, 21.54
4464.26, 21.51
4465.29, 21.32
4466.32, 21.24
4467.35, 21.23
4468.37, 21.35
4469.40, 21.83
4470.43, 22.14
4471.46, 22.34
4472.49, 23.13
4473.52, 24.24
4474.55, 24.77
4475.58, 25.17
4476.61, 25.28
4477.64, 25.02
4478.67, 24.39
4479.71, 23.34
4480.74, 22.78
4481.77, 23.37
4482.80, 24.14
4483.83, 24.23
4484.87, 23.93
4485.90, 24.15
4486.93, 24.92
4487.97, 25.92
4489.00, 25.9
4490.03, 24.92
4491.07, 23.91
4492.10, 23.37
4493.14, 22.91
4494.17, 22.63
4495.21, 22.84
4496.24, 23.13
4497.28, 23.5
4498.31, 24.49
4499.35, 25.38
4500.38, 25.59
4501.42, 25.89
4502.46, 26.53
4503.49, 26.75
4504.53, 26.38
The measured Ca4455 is 2.2 angstrom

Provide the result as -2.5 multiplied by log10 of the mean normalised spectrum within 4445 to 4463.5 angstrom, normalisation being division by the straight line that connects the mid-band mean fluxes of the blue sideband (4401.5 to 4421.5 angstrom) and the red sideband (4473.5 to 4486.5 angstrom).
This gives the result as 0.04 mag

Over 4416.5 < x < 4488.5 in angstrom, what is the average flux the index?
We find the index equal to 22.5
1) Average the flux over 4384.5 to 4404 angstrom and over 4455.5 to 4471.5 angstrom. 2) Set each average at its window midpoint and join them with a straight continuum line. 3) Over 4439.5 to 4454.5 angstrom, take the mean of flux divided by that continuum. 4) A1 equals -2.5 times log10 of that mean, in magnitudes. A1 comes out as -0.12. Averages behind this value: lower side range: 19.7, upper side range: 21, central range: 23.2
